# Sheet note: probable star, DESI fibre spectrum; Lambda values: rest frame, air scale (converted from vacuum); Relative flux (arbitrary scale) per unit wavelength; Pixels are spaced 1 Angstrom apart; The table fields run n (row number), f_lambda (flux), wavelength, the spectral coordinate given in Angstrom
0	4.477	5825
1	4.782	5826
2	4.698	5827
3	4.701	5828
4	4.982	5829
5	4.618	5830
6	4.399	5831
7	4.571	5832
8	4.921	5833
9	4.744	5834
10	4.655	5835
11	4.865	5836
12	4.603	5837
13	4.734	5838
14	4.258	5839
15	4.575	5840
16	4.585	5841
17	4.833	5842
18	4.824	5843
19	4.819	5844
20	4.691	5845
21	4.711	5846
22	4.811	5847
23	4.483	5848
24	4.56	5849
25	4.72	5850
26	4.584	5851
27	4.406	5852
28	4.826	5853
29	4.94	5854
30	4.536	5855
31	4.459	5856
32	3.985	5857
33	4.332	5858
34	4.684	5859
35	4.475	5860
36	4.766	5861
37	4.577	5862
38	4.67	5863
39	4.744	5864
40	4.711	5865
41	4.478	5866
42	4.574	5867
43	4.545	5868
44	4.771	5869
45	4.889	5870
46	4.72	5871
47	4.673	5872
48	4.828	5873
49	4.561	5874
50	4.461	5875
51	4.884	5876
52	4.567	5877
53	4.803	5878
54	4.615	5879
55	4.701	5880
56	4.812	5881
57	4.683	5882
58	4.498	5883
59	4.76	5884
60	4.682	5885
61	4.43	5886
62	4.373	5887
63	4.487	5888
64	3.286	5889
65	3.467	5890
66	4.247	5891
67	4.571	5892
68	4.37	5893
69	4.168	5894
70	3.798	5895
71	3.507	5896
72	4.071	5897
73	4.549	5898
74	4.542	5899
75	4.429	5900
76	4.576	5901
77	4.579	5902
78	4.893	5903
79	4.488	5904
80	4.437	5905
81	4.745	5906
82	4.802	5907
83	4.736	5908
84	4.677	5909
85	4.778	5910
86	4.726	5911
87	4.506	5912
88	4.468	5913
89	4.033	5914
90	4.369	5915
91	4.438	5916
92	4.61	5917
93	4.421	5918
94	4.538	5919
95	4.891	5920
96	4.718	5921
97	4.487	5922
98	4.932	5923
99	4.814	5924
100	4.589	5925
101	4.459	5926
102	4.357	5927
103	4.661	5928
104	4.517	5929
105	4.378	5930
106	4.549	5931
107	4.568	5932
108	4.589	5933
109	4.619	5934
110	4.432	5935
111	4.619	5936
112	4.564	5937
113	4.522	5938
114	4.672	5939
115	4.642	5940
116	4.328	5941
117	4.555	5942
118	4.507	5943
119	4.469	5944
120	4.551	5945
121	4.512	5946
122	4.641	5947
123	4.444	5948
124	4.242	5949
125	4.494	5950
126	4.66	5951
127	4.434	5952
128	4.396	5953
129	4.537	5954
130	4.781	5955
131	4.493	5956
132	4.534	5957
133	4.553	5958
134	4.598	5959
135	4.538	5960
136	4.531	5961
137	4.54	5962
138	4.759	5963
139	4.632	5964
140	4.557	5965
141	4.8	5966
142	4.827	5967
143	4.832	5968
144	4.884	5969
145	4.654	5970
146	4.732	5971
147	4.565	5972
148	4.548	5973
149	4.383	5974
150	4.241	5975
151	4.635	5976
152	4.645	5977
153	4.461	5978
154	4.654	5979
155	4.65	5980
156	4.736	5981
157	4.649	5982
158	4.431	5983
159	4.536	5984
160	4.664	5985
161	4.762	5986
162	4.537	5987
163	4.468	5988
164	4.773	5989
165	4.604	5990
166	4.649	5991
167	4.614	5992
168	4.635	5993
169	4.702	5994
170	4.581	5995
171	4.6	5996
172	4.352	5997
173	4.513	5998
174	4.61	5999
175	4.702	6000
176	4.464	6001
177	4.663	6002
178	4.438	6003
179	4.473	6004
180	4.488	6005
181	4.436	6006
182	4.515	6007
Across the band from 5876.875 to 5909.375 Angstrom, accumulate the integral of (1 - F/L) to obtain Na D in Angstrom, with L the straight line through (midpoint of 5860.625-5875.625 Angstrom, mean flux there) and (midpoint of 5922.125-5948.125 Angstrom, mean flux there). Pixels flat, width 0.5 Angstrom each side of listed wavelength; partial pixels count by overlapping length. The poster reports 1.4 Angstrom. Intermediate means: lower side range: 4.67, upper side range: 4.56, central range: 4.43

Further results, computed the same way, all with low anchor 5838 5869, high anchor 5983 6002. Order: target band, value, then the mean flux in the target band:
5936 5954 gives 0.3 Angstrom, 4.51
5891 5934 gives 0.9 Angstrom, 4.51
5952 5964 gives 0.1 Angstrom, 4.57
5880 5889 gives 0.2 Angstrom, 4.52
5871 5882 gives -0.2 Angstrom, 4.69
